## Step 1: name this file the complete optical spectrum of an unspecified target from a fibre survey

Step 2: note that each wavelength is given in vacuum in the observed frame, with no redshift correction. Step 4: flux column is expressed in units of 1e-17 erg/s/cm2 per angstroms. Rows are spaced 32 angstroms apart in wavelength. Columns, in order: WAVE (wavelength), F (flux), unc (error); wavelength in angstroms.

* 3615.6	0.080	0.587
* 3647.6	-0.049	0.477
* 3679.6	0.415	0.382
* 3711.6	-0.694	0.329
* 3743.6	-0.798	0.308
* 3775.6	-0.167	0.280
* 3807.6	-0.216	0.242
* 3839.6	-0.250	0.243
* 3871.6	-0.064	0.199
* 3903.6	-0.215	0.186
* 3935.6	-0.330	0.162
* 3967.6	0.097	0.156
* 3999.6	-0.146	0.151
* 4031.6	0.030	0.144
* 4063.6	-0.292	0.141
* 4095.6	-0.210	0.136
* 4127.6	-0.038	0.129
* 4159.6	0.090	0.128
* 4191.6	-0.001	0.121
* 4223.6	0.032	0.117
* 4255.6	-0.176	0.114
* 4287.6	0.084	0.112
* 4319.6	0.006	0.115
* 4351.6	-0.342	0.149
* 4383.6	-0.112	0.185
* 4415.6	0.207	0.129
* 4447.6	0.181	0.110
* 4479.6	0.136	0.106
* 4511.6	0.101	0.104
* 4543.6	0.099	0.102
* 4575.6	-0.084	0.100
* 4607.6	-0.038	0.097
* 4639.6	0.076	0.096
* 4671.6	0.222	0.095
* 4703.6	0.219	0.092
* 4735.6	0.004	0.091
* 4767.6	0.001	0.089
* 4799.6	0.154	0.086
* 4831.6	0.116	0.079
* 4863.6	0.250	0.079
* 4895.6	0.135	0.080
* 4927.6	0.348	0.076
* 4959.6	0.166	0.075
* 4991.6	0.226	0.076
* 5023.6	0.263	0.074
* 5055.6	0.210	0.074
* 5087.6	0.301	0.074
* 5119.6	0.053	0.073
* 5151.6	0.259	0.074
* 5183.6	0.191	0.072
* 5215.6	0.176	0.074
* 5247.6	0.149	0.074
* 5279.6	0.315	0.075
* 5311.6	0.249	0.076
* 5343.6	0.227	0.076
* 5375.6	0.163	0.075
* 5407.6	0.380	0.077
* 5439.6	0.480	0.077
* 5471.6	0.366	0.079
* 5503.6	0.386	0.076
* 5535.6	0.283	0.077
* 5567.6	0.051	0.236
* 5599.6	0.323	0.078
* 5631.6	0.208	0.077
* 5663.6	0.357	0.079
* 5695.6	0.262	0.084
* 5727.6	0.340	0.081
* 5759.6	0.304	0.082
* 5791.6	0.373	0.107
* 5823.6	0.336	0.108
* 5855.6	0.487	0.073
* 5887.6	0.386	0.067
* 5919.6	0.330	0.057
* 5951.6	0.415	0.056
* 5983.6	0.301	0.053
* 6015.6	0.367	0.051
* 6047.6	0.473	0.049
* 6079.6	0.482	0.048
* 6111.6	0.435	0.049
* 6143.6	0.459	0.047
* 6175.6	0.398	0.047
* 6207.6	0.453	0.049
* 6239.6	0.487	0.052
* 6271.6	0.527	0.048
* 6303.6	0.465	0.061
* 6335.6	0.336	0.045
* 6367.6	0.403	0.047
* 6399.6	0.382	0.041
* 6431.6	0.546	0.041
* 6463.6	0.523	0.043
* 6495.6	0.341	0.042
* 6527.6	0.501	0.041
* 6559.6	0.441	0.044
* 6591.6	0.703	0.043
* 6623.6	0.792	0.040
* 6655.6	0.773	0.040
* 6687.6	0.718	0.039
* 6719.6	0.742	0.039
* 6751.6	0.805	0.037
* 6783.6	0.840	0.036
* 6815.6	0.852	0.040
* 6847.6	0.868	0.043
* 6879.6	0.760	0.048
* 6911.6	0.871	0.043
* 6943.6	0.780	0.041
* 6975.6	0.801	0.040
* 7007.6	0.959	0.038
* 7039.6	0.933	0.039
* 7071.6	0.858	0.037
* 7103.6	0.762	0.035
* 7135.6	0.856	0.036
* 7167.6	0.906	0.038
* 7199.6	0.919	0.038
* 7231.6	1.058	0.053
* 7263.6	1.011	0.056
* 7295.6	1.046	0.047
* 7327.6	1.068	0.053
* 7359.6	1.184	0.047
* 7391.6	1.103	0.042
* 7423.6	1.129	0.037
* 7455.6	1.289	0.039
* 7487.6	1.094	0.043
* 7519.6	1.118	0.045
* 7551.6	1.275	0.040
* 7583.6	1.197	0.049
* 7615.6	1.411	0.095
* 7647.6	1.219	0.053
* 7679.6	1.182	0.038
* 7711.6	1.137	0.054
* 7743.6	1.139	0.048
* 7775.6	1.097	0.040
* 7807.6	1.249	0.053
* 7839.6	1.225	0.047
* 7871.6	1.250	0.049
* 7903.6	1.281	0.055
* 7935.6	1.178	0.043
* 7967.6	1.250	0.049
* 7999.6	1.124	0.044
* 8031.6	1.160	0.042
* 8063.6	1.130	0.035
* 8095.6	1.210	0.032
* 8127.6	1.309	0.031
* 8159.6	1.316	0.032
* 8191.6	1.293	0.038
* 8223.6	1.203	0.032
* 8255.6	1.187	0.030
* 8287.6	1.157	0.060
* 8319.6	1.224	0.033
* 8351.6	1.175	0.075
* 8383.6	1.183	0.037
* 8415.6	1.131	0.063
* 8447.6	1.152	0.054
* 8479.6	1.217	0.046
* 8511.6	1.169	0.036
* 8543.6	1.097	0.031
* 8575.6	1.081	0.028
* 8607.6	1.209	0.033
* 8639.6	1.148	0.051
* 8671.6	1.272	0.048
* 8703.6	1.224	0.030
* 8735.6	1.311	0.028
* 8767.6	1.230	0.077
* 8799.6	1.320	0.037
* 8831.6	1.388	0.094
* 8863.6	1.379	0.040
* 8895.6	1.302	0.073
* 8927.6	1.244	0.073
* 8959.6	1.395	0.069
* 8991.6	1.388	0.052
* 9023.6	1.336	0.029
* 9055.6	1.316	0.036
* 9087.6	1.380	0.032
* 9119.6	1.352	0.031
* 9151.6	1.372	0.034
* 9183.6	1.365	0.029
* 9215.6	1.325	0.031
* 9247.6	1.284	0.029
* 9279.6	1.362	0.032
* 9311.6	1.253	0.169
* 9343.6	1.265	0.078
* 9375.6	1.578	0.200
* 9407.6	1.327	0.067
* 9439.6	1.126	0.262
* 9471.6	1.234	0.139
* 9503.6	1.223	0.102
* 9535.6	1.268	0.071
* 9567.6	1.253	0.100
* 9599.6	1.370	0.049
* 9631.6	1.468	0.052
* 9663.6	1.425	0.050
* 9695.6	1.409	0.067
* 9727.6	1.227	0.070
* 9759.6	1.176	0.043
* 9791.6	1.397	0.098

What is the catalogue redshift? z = 0.653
